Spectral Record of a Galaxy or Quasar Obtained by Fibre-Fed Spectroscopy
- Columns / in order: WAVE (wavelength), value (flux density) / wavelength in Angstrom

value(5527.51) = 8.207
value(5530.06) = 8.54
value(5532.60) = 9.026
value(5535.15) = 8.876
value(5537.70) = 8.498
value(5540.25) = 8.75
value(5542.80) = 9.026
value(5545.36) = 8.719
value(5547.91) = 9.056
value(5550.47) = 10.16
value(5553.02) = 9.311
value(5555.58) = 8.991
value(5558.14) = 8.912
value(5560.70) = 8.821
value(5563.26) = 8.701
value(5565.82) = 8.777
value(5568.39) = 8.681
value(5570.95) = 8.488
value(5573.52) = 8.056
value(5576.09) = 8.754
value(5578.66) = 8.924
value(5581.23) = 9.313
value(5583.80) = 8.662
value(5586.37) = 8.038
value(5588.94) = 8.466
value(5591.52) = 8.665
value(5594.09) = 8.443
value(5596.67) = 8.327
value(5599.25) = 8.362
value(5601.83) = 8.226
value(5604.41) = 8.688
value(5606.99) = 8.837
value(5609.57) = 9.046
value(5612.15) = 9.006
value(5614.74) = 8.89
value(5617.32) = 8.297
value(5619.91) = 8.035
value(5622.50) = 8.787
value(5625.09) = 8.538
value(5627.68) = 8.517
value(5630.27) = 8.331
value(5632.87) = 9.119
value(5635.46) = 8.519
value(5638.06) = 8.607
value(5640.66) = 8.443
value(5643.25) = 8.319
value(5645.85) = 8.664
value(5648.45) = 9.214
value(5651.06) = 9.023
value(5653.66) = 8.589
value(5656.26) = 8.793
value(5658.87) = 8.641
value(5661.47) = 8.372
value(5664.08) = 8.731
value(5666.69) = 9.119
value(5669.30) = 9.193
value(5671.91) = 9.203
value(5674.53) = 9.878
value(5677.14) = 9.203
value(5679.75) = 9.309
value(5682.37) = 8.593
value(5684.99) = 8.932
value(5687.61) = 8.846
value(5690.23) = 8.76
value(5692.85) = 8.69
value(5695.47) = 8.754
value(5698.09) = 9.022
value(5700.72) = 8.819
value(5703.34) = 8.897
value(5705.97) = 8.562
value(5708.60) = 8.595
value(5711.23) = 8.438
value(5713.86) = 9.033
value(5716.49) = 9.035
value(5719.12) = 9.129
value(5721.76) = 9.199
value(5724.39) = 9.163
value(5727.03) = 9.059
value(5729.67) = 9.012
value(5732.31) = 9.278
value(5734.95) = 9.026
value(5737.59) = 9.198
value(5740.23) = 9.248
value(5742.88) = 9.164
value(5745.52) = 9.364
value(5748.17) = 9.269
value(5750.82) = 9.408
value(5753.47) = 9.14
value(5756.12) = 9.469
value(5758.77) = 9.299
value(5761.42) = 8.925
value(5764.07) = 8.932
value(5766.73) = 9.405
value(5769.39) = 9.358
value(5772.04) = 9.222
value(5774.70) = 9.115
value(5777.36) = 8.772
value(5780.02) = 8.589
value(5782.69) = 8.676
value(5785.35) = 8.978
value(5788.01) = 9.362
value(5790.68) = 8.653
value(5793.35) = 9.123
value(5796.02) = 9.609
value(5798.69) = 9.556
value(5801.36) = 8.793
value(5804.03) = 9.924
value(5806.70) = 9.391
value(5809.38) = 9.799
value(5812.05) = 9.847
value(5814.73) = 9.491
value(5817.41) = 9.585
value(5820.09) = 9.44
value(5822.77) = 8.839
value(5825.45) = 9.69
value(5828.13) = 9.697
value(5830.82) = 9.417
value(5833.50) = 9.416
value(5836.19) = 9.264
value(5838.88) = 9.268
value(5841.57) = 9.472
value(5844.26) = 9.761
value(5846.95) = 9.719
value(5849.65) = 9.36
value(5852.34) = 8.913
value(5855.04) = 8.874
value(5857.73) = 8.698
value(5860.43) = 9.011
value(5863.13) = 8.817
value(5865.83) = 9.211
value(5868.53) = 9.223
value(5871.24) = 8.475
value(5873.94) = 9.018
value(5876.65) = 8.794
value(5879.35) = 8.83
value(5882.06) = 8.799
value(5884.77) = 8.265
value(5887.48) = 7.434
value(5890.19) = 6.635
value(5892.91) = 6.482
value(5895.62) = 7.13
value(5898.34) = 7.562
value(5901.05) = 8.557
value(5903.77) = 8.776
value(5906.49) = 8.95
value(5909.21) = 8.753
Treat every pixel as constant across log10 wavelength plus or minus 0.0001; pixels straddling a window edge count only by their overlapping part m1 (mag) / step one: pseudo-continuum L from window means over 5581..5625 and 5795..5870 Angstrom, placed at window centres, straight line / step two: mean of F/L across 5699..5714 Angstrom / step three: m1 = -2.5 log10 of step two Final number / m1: 0.03 mag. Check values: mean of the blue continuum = 8.58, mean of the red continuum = 9.36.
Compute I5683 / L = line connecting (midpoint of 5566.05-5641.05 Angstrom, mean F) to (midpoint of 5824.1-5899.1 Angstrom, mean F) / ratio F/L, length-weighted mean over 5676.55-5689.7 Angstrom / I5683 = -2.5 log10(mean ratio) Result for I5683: -0.04 mag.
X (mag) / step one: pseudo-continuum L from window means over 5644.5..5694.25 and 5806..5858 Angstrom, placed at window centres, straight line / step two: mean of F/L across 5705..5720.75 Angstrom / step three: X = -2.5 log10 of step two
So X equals 0.03 mag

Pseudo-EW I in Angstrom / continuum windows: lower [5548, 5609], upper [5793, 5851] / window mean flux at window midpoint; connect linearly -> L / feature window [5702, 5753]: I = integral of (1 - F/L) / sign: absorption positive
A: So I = 0.7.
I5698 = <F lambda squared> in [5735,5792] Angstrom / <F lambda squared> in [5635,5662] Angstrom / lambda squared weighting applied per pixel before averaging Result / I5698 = 1.1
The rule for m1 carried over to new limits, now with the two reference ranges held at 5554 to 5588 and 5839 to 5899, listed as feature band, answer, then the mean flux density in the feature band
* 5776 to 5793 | -0.03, 8.85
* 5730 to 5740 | -0.06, 9.16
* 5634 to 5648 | 0.01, 8.56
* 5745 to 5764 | -0.07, 9.24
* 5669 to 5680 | -0.09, 9.38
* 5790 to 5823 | -0.10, 9.42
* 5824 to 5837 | -0.11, 9.5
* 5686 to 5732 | -0.03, 8.89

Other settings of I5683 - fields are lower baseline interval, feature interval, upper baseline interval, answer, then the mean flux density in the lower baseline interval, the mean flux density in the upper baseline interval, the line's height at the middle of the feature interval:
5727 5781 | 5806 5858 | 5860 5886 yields -0.05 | 9.16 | 8.84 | 8.95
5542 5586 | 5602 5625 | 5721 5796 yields 0.03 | 8.88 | 9.13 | 8.94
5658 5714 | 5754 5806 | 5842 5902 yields -0.05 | 8.89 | 8.54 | 8.71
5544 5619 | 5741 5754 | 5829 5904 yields -0.07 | 8.74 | 8.69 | 8.71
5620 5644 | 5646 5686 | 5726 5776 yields -0.03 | 8.55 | 9.21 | 8.74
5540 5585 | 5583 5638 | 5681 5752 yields 0.04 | 8.9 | 8.98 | 8.92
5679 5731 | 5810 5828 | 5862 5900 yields -0.13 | 8.89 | 8.19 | 8.44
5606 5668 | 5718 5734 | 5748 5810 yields -0.02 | 8.68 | 9.19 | 9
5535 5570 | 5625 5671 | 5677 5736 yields 0.03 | 8.95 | 8.92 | 8.93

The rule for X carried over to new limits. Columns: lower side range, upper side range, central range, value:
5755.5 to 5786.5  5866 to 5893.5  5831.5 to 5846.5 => -0.11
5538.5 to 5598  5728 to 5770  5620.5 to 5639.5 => 0.04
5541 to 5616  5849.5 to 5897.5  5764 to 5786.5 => -0.06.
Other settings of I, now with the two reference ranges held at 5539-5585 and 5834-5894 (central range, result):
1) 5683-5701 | 0.0 Angstrom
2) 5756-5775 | -0.9 Angstrom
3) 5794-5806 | -0.9 Angstrom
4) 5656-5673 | 0.0 Angstrom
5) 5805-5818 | -1.3 Angstrom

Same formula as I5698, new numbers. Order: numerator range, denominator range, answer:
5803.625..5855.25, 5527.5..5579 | 1.18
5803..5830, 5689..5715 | 1.14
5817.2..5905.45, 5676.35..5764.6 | 1.02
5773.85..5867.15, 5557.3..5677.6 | 1.14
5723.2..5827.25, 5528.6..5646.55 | 1.13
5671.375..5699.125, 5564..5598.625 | 1.09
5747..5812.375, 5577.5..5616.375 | 1.14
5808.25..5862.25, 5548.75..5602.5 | 1.18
